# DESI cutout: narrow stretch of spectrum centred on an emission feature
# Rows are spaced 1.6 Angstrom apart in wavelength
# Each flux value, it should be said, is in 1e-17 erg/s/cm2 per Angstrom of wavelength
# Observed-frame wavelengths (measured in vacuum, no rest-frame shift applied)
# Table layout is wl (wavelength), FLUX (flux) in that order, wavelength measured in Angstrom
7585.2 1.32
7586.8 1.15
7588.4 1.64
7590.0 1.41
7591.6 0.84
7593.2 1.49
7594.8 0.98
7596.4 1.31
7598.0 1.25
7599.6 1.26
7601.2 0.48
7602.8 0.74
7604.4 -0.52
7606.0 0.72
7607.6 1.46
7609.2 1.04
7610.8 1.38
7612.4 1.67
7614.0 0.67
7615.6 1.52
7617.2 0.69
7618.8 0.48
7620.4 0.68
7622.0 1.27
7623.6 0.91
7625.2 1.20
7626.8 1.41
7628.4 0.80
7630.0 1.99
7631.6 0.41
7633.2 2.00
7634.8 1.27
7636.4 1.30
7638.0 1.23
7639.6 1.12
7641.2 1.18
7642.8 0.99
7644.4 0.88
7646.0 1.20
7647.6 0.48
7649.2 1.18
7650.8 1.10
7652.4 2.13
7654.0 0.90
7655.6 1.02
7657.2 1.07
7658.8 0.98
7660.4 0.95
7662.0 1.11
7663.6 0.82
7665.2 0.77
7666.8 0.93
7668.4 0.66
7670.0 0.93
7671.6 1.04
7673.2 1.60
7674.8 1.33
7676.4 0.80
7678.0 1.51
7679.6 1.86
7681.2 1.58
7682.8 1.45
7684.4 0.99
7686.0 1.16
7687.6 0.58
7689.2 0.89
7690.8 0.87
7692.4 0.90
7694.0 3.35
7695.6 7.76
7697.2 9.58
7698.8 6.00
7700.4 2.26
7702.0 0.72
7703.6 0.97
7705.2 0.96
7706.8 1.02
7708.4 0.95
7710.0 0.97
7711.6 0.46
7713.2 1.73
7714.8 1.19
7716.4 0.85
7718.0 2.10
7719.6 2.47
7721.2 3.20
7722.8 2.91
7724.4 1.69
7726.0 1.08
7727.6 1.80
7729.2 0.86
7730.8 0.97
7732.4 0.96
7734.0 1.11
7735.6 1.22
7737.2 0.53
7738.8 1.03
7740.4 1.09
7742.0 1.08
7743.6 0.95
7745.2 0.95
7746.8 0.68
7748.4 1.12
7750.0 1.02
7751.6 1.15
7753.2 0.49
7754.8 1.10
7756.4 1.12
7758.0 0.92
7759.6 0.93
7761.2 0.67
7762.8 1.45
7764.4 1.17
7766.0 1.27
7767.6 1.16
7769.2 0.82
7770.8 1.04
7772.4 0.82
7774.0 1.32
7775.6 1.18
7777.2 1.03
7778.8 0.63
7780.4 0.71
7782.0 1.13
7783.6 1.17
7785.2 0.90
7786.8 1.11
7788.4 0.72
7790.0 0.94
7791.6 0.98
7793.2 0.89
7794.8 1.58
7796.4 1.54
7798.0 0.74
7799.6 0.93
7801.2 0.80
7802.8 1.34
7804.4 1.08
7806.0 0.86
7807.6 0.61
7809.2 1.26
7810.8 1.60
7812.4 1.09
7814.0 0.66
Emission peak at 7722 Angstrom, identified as [N II] 6583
